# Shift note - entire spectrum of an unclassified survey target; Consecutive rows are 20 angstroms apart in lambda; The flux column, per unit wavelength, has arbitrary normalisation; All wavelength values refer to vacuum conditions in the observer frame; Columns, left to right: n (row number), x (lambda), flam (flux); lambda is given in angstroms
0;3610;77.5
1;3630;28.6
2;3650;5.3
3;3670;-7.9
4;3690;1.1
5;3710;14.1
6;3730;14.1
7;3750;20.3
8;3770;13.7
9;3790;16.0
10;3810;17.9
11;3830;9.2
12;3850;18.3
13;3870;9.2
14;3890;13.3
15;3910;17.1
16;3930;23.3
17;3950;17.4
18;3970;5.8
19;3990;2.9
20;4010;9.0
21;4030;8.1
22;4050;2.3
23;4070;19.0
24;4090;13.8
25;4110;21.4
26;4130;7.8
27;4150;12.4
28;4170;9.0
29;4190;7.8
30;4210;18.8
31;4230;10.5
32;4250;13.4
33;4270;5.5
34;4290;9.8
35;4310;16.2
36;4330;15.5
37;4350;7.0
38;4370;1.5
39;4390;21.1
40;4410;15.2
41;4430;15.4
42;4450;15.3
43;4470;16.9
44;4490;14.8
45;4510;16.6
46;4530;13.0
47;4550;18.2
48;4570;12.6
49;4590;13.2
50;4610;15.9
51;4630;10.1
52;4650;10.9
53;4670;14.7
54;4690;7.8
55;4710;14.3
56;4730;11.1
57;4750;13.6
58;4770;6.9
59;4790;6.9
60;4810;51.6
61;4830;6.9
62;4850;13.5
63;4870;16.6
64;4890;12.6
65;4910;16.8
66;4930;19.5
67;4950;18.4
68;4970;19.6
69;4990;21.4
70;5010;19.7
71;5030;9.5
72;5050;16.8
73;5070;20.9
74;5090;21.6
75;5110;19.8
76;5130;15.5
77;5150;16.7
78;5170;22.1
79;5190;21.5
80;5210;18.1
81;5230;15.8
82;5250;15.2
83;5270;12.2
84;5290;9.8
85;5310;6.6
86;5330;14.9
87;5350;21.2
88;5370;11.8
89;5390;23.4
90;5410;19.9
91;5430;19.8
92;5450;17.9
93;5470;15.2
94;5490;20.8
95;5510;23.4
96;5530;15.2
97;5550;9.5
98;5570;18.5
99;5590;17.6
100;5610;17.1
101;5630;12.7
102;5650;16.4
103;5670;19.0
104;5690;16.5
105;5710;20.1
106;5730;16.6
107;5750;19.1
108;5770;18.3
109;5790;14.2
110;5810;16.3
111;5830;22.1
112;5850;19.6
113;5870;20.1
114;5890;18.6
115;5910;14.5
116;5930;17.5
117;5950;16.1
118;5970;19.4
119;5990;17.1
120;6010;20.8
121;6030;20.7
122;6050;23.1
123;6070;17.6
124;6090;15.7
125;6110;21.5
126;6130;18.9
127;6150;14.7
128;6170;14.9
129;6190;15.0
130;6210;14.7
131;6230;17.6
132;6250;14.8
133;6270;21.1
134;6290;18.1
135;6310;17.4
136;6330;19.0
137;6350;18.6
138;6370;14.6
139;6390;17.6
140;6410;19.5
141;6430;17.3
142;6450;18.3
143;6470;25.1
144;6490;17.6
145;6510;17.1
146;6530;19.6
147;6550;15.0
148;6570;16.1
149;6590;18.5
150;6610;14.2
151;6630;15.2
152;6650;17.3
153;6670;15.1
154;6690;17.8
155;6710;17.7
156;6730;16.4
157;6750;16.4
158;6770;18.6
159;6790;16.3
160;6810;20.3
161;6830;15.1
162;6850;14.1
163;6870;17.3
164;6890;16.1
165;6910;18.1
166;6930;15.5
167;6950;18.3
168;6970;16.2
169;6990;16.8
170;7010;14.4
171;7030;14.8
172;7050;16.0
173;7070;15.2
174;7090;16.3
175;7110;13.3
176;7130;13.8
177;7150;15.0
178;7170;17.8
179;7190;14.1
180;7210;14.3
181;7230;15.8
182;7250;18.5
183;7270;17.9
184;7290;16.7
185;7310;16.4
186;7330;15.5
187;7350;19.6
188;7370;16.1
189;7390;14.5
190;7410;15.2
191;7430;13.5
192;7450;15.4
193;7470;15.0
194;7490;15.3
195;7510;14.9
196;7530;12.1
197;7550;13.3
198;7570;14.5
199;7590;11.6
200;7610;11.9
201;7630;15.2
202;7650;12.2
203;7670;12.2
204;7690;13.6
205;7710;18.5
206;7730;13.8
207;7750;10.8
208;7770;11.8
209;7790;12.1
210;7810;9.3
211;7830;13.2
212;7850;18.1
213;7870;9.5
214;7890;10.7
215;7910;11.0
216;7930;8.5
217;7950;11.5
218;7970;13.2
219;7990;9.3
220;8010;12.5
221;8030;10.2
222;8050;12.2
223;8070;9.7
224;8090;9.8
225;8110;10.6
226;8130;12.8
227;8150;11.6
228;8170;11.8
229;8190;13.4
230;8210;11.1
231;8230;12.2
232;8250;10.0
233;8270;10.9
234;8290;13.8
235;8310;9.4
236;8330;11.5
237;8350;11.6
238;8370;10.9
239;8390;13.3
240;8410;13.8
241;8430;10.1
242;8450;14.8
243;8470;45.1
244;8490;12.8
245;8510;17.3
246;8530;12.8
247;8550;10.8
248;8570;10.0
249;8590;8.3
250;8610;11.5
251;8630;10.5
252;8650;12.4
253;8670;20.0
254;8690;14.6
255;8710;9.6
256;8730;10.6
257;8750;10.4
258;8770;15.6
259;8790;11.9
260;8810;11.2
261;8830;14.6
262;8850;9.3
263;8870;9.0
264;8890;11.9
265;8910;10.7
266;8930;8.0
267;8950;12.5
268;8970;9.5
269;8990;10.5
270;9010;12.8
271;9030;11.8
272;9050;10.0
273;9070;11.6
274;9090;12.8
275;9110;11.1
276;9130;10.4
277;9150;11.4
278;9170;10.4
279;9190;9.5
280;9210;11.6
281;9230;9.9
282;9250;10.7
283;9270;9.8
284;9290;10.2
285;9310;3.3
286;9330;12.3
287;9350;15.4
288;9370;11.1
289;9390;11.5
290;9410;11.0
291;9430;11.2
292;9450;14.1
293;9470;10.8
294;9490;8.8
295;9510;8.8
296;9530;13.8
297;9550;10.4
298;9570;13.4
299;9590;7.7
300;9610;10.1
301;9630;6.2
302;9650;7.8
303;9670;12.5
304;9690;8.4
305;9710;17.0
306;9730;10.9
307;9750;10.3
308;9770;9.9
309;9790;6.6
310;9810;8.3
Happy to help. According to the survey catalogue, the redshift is 0.29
